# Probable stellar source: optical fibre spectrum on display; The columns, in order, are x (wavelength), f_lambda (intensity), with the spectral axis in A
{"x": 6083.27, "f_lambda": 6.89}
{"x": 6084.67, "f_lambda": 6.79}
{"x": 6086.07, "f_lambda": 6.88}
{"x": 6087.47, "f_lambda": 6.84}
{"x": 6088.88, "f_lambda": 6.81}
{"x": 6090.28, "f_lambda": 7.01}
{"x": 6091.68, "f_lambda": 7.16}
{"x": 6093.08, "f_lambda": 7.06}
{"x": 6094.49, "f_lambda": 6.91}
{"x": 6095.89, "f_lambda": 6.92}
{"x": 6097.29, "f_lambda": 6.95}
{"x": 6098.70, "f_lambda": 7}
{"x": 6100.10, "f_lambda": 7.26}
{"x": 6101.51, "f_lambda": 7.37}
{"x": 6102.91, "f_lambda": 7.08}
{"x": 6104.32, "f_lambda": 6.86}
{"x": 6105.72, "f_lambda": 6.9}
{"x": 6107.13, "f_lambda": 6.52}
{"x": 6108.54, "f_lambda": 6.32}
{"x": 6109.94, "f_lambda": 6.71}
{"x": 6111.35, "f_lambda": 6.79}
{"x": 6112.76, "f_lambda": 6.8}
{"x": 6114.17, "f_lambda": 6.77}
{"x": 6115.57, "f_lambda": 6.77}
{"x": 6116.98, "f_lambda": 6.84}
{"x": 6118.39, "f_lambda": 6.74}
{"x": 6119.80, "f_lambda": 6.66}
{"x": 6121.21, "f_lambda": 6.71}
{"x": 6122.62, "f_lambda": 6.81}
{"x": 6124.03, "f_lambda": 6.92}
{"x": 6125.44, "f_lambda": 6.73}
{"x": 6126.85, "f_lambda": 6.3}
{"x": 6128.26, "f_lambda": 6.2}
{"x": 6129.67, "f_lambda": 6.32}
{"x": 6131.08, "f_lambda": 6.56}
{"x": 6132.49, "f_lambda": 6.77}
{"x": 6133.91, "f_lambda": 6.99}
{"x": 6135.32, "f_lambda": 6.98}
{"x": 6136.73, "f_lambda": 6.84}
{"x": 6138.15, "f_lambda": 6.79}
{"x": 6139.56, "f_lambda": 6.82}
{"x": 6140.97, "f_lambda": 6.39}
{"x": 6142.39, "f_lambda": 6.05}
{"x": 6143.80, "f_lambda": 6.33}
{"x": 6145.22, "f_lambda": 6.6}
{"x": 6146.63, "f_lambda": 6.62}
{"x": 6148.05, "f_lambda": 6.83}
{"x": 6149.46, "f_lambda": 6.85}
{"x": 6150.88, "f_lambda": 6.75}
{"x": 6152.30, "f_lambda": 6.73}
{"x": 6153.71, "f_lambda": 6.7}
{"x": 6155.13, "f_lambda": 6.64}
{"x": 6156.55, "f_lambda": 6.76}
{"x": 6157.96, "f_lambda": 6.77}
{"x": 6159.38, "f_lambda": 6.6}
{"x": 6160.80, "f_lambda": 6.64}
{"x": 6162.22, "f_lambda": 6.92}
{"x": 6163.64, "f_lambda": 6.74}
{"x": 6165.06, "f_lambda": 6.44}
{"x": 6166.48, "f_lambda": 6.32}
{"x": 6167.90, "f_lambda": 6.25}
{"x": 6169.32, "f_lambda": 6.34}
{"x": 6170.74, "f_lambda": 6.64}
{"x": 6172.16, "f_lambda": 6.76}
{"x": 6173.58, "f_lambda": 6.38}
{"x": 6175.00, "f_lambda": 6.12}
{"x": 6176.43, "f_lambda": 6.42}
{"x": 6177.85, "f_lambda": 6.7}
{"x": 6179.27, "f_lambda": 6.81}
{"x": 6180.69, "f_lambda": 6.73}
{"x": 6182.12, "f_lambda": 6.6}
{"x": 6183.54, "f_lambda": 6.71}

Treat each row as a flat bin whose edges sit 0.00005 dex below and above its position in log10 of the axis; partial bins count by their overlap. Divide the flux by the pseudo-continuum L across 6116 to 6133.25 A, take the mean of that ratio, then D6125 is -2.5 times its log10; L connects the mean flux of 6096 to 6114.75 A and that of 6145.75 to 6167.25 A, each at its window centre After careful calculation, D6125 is 0.028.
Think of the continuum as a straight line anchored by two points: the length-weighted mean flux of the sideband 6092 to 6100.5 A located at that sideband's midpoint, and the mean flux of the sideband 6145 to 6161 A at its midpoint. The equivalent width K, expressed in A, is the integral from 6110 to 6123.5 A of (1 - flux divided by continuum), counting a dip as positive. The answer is 0.3 A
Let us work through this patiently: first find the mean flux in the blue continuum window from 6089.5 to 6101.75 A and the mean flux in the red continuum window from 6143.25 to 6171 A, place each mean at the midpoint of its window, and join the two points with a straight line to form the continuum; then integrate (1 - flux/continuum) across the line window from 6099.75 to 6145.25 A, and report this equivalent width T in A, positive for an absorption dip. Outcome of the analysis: 1.1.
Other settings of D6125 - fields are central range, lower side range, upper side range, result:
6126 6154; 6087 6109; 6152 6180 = 0.02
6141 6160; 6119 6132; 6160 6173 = -0.01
